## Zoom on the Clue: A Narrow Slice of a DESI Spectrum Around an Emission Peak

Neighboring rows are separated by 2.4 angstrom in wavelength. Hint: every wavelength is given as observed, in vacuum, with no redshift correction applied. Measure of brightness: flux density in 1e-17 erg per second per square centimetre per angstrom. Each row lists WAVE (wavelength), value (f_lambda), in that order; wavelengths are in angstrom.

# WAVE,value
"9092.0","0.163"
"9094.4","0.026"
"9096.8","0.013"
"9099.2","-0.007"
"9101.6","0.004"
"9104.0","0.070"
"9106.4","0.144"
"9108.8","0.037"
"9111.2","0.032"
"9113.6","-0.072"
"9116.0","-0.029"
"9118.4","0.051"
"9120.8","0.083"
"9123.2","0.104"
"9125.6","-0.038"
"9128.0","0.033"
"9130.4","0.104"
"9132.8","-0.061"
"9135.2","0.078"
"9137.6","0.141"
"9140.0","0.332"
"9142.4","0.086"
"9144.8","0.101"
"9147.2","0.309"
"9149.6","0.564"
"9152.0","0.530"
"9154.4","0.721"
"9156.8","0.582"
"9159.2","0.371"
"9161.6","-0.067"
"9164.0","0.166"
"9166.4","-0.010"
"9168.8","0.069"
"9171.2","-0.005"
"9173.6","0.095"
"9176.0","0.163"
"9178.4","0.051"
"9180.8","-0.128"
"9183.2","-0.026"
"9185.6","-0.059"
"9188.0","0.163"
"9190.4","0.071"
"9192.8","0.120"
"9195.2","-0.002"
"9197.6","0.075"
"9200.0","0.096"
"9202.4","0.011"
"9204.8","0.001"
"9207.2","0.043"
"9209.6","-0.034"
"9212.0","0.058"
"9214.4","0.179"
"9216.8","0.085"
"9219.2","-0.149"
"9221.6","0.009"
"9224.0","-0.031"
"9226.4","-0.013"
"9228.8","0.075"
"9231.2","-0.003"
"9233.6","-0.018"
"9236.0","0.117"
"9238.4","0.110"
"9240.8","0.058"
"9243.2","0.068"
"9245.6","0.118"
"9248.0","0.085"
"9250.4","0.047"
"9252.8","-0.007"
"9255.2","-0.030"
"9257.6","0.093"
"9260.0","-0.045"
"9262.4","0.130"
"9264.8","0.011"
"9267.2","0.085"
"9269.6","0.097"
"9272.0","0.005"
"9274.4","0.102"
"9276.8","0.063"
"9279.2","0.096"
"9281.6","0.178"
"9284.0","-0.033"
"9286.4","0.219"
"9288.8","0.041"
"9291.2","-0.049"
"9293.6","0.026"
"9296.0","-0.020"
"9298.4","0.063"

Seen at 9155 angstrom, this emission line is [O II]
